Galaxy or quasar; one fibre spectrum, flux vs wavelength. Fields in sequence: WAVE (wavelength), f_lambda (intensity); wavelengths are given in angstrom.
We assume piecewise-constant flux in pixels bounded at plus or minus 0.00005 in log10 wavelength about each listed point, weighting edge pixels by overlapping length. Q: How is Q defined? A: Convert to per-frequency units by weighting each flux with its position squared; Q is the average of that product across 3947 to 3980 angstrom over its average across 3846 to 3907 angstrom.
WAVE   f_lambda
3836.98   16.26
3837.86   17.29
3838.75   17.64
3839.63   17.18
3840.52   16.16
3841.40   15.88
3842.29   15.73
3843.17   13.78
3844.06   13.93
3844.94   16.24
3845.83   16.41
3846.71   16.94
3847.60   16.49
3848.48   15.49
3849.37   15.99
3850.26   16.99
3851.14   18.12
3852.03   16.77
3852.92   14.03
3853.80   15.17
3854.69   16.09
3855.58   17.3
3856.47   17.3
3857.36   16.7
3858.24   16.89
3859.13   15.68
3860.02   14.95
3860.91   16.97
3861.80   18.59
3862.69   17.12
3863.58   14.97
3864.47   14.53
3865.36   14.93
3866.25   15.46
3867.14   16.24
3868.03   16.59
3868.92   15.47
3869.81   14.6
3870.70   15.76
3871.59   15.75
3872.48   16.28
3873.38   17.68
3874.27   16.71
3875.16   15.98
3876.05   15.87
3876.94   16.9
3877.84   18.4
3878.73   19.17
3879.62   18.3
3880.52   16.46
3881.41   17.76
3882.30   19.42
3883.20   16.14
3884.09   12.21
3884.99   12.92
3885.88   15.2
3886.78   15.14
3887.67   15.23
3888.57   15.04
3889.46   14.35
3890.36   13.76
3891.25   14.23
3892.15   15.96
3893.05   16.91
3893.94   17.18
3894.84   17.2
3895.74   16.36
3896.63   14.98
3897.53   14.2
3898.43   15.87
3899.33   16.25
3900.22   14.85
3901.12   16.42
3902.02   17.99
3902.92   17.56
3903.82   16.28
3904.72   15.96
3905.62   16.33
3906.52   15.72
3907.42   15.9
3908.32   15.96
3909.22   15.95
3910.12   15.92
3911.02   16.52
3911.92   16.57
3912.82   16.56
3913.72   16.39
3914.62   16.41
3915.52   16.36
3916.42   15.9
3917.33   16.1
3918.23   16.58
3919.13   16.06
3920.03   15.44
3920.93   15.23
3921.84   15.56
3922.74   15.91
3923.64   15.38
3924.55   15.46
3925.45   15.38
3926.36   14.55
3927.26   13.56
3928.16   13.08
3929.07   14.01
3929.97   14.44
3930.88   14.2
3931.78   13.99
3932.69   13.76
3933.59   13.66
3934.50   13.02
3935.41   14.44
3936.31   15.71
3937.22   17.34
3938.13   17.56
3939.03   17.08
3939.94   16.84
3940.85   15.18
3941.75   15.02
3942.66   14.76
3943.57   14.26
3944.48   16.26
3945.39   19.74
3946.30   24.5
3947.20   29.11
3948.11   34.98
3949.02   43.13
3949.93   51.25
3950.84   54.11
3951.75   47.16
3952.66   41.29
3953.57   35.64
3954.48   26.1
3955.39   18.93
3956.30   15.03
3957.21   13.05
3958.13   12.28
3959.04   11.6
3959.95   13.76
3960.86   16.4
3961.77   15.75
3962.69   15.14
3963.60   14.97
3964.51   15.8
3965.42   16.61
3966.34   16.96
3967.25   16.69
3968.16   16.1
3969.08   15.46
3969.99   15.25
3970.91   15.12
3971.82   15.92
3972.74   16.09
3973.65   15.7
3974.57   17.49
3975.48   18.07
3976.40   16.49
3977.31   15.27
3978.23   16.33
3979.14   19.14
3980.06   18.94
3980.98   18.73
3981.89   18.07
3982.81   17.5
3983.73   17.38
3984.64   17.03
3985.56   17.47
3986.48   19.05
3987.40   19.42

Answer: 1.41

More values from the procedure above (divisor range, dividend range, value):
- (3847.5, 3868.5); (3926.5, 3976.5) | 1.27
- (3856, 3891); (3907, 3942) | 0.99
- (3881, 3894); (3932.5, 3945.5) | 1.04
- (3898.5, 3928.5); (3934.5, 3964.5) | 1.44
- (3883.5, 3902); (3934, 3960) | 1.58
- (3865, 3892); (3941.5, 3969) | 1.51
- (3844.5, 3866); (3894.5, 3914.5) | 1.02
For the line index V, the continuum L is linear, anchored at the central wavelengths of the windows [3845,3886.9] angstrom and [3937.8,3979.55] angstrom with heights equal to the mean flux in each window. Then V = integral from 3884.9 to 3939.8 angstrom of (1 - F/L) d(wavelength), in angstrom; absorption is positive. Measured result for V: 8.8 angstrom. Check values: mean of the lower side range 16.3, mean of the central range 15.6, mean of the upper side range 20.9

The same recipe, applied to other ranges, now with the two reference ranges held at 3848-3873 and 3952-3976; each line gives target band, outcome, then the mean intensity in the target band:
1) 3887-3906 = 1.04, 15.8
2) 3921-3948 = 1.91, 16.2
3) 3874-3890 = 0.32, 16.2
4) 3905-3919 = 0.68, 16.2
